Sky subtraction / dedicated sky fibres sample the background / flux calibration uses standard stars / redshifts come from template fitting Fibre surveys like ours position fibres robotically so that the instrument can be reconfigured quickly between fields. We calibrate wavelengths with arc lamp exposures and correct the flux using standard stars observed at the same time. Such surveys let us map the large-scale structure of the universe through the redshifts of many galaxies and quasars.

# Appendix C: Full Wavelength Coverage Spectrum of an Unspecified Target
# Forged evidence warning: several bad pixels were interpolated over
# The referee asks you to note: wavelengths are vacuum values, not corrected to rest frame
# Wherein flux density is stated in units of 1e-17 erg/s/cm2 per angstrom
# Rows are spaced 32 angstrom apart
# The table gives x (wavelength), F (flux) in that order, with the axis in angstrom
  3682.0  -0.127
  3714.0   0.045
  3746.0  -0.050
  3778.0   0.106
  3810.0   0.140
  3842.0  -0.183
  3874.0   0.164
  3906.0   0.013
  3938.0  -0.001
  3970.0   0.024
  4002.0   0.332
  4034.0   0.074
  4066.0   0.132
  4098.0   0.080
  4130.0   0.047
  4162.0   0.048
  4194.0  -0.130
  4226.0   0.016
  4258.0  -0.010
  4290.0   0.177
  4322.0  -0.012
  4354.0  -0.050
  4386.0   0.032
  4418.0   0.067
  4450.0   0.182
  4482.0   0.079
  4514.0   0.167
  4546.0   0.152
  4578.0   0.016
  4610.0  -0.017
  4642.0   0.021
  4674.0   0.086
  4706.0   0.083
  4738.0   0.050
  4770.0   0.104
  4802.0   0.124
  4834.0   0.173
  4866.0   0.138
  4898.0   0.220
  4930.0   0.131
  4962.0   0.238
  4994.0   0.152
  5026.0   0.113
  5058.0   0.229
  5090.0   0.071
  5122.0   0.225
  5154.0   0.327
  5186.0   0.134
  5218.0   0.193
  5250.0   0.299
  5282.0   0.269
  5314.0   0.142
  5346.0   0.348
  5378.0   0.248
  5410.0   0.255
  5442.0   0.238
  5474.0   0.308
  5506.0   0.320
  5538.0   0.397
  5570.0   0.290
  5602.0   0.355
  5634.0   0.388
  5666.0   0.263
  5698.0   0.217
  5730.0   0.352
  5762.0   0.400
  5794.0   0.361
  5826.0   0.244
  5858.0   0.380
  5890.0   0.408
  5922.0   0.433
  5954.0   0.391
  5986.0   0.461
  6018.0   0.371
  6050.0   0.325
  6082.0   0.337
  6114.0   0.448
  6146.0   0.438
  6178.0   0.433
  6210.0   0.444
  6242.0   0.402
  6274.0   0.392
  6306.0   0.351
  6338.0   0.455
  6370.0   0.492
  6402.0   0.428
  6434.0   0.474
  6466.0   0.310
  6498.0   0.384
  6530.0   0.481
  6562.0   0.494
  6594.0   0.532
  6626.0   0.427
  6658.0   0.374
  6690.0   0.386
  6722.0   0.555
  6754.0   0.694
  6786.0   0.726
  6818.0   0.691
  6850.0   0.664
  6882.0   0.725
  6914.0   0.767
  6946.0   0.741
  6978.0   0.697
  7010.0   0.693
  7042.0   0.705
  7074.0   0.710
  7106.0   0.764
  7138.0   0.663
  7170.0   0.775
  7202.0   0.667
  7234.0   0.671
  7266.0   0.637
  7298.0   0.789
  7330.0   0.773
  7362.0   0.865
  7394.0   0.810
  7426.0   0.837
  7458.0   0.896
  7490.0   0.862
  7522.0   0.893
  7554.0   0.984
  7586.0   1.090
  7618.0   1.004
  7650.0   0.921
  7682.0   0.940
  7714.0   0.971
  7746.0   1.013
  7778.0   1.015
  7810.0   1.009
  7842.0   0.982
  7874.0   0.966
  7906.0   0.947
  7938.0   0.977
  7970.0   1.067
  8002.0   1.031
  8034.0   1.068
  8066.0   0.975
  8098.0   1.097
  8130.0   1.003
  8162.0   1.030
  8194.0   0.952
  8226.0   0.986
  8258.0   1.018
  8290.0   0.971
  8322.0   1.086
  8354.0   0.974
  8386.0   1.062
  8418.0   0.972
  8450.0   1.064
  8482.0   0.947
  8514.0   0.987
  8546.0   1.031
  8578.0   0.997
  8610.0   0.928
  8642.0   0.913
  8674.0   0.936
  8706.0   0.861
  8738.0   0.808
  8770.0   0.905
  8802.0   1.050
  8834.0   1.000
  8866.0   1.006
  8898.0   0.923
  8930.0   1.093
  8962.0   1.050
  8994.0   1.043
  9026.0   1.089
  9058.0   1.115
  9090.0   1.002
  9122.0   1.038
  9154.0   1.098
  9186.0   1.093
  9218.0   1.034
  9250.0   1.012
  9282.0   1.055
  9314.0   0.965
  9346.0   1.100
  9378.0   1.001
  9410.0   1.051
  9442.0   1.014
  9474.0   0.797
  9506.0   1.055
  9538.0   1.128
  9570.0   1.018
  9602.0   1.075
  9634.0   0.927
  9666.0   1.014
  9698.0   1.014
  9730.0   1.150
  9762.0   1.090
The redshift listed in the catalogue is 0.688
